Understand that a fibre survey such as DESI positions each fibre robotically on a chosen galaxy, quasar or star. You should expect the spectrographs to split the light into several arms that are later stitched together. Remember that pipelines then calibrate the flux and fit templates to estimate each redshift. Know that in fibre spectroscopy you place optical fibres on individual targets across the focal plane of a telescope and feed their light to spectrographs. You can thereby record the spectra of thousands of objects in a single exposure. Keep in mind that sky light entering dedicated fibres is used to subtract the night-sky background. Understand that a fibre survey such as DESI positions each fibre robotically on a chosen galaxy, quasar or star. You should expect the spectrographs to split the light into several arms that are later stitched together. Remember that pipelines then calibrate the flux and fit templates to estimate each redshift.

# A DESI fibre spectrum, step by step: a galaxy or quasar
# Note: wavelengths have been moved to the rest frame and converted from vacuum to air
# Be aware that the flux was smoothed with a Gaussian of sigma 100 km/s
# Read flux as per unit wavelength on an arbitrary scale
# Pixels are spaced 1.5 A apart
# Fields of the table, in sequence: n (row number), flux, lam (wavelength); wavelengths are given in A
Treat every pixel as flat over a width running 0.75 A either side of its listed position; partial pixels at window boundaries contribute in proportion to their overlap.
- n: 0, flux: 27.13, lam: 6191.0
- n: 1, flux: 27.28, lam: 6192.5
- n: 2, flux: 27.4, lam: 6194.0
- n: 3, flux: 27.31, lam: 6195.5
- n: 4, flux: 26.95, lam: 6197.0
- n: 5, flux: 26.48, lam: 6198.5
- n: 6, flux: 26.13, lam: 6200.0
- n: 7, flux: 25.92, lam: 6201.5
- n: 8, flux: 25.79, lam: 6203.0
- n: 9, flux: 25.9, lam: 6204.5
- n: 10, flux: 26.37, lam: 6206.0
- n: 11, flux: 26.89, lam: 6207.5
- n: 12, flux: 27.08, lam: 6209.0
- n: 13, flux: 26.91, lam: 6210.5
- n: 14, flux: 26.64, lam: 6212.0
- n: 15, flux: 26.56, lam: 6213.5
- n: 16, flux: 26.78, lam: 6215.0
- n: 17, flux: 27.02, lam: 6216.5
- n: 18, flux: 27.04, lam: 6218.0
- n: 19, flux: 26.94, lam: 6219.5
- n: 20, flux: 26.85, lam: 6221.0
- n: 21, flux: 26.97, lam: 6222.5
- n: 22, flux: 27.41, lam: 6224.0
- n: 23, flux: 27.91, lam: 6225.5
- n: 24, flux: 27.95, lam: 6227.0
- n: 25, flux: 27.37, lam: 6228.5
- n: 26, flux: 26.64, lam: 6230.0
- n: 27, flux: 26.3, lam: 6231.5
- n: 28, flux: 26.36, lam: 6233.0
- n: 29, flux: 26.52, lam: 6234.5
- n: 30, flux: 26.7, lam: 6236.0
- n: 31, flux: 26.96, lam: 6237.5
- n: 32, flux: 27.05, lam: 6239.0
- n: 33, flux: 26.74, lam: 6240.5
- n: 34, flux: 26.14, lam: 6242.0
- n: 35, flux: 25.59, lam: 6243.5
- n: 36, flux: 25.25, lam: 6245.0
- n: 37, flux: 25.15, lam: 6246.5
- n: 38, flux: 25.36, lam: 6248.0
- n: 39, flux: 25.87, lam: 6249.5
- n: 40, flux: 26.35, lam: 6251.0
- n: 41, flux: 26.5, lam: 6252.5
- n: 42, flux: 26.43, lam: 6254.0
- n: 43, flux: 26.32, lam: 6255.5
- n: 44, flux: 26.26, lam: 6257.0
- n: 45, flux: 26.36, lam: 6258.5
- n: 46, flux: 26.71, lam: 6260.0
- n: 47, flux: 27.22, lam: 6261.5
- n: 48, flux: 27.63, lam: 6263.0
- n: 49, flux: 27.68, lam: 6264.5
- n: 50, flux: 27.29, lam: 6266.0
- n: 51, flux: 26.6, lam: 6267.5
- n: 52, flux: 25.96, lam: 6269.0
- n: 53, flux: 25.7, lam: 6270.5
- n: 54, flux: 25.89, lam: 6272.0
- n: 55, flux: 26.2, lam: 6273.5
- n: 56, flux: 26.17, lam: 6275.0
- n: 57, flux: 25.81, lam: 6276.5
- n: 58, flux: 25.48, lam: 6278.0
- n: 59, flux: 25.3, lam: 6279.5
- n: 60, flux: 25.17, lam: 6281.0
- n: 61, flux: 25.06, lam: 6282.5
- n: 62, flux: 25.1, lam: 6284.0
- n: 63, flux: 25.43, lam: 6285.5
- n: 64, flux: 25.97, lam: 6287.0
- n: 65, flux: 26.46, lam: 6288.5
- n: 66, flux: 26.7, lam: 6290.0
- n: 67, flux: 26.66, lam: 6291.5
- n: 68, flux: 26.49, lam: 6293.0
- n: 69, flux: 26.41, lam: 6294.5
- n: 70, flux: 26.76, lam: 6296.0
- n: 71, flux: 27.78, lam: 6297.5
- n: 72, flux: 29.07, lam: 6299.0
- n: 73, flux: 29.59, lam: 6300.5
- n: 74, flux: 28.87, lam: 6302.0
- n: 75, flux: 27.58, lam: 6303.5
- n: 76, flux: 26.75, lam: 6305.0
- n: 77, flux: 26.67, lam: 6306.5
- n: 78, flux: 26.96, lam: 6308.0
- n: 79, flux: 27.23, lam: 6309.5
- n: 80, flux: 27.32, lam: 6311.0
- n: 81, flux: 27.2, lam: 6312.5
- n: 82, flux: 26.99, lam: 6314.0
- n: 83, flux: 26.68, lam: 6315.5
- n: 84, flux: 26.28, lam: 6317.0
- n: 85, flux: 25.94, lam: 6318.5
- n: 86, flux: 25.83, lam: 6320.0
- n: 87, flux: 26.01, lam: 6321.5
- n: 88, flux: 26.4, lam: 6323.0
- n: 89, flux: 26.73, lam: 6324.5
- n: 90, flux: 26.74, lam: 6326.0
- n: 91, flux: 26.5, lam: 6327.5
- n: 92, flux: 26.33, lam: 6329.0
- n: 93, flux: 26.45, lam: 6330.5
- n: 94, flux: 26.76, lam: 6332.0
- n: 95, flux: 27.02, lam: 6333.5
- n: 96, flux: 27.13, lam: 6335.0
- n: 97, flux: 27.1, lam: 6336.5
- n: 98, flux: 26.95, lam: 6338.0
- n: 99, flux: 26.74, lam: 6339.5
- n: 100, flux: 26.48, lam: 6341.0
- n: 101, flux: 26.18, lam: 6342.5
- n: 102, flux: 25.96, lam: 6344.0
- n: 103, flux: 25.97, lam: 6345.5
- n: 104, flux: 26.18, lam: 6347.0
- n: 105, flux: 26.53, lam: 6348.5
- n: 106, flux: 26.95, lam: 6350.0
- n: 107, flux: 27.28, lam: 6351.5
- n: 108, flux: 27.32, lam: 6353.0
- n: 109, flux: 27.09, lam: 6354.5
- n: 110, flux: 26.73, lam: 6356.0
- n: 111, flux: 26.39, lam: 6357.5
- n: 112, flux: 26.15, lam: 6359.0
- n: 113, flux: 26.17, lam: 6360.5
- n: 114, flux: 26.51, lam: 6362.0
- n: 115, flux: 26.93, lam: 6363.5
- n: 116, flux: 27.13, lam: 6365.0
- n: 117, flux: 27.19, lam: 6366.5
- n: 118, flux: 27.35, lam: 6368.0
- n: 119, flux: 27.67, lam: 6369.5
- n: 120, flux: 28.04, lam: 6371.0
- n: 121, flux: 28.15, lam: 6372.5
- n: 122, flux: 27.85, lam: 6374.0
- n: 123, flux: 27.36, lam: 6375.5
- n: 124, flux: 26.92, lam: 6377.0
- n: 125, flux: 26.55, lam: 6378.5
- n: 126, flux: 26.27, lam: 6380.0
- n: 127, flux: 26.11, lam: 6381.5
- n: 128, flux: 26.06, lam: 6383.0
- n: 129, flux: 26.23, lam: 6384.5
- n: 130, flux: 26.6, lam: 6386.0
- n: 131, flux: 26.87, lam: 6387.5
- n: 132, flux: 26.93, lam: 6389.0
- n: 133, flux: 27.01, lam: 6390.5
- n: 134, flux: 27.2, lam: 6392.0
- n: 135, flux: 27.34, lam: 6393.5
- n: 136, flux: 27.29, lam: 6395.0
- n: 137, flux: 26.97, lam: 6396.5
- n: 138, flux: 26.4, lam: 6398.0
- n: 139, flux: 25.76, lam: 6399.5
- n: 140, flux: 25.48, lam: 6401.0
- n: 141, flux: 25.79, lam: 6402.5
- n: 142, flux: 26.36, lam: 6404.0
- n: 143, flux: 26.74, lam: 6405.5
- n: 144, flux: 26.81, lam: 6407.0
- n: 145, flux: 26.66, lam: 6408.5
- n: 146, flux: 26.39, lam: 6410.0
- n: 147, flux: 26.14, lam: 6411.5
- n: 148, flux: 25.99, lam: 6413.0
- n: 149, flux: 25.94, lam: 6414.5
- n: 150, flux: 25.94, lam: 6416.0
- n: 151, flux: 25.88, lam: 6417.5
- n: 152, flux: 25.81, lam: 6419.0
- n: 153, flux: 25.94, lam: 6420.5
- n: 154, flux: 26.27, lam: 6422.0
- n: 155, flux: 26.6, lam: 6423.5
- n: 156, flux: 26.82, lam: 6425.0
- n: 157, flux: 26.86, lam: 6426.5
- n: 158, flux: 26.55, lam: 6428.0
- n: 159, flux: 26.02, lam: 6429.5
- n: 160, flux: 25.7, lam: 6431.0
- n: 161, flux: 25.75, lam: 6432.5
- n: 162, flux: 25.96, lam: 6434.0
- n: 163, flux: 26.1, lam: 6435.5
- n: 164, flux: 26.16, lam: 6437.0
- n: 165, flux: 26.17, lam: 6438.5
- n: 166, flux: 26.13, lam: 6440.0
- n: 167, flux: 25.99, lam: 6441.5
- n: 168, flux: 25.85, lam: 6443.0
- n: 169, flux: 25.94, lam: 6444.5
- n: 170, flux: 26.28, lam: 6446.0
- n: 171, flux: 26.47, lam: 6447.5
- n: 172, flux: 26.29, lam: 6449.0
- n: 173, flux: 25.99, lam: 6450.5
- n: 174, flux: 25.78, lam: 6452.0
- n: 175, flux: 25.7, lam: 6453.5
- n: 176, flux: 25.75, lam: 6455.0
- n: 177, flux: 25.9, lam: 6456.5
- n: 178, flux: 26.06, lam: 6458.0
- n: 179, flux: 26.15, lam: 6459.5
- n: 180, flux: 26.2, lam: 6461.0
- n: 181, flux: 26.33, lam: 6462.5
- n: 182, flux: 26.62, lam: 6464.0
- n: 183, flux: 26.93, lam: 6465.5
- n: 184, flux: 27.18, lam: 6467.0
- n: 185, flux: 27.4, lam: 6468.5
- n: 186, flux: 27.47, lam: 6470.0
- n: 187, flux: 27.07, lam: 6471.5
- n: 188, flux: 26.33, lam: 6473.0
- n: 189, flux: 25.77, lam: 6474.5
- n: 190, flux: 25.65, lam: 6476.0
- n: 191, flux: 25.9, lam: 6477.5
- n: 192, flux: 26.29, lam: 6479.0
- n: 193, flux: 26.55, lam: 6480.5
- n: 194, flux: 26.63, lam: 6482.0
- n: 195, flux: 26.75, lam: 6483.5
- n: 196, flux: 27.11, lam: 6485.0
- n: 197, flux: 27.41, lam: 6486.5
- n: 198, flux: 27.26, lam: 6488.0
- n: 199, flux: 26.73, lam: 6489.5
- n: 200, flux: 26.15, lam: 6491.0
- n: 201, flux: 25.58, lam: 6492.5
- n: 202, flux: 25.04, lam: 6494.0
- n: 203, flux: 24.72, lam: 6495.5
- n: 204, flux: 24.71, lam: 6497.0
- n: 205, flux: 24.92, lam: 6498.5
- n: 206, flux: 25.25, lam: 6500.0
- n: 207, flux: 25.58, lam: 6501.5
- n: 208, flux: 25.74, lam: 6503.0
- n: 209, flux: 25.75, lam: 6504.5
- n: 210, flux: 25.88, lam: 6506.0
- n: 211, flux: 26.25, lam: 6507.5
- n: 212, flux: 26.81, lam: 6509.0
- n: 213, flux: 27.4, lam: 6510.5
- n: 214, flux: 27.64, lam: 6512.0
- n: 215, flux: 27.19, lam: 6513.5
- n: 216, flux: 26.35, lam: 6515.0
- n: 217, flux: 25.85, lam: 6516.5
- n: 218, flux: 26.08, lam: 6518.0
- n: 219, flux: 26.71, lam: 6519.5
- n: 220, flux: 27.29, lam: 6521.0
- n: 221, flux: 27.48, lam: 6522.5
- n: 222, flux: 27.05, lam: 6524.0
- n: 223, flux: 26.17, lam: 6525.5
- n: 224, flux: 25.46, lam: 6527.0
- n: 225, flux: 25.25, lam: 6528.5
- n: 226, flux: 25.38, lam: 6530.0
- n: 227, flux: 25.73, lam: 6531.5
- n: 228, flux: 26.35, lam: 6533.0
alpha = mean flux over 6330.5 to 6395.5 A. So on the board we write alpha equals 26.8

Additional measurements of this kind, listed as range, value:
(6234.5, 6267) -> 26.5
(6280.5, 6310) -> 26.8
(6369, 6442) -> 26.5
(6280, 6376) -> 26.8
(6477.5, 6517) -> 26.2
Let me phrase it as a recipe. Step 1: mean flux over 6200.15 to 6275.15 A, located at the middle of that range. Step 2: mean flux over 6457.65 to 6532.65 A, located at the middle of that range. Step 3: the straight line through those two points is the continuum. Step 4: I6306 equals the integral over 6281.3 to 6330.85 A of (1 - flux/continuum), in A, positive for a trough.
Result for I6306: -0.5 A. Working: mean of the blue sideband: 26.6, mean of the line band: 26.7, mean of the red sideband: 26.3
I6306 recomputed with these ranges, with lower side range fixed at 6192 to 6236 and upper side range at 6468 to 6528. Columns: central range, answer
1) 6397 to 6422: 0.32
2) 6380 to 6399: -0.15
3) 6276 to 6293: 0.59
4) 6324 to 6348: 0.03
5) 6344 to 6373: -0.36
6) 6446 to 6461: 0.21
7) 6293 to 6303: -0.48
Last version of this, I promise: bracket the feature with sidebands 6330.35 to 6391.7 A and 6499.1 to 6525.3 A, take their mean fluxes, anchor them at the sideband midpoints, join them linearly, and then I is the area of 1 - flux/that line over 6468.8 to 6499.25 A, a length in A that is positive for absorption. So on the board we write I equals 0.4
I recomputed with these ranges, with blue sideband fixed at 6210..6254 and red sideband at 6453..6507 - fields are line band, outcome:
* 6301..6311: -0.3 A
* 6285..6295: 0.1 A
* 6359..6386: -0.6 A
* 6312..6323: 0.0 A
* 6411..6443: 0.2 A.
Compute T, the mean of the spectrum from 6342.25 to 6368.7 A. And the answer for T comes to 26.7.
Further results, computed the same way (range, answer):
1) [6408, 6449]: 26.2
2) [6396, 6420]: 26.2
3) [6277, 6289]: 25.5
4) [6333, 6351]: 26.6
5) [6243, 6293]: 26.1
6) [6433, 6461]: 26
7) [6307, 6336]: 26.7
